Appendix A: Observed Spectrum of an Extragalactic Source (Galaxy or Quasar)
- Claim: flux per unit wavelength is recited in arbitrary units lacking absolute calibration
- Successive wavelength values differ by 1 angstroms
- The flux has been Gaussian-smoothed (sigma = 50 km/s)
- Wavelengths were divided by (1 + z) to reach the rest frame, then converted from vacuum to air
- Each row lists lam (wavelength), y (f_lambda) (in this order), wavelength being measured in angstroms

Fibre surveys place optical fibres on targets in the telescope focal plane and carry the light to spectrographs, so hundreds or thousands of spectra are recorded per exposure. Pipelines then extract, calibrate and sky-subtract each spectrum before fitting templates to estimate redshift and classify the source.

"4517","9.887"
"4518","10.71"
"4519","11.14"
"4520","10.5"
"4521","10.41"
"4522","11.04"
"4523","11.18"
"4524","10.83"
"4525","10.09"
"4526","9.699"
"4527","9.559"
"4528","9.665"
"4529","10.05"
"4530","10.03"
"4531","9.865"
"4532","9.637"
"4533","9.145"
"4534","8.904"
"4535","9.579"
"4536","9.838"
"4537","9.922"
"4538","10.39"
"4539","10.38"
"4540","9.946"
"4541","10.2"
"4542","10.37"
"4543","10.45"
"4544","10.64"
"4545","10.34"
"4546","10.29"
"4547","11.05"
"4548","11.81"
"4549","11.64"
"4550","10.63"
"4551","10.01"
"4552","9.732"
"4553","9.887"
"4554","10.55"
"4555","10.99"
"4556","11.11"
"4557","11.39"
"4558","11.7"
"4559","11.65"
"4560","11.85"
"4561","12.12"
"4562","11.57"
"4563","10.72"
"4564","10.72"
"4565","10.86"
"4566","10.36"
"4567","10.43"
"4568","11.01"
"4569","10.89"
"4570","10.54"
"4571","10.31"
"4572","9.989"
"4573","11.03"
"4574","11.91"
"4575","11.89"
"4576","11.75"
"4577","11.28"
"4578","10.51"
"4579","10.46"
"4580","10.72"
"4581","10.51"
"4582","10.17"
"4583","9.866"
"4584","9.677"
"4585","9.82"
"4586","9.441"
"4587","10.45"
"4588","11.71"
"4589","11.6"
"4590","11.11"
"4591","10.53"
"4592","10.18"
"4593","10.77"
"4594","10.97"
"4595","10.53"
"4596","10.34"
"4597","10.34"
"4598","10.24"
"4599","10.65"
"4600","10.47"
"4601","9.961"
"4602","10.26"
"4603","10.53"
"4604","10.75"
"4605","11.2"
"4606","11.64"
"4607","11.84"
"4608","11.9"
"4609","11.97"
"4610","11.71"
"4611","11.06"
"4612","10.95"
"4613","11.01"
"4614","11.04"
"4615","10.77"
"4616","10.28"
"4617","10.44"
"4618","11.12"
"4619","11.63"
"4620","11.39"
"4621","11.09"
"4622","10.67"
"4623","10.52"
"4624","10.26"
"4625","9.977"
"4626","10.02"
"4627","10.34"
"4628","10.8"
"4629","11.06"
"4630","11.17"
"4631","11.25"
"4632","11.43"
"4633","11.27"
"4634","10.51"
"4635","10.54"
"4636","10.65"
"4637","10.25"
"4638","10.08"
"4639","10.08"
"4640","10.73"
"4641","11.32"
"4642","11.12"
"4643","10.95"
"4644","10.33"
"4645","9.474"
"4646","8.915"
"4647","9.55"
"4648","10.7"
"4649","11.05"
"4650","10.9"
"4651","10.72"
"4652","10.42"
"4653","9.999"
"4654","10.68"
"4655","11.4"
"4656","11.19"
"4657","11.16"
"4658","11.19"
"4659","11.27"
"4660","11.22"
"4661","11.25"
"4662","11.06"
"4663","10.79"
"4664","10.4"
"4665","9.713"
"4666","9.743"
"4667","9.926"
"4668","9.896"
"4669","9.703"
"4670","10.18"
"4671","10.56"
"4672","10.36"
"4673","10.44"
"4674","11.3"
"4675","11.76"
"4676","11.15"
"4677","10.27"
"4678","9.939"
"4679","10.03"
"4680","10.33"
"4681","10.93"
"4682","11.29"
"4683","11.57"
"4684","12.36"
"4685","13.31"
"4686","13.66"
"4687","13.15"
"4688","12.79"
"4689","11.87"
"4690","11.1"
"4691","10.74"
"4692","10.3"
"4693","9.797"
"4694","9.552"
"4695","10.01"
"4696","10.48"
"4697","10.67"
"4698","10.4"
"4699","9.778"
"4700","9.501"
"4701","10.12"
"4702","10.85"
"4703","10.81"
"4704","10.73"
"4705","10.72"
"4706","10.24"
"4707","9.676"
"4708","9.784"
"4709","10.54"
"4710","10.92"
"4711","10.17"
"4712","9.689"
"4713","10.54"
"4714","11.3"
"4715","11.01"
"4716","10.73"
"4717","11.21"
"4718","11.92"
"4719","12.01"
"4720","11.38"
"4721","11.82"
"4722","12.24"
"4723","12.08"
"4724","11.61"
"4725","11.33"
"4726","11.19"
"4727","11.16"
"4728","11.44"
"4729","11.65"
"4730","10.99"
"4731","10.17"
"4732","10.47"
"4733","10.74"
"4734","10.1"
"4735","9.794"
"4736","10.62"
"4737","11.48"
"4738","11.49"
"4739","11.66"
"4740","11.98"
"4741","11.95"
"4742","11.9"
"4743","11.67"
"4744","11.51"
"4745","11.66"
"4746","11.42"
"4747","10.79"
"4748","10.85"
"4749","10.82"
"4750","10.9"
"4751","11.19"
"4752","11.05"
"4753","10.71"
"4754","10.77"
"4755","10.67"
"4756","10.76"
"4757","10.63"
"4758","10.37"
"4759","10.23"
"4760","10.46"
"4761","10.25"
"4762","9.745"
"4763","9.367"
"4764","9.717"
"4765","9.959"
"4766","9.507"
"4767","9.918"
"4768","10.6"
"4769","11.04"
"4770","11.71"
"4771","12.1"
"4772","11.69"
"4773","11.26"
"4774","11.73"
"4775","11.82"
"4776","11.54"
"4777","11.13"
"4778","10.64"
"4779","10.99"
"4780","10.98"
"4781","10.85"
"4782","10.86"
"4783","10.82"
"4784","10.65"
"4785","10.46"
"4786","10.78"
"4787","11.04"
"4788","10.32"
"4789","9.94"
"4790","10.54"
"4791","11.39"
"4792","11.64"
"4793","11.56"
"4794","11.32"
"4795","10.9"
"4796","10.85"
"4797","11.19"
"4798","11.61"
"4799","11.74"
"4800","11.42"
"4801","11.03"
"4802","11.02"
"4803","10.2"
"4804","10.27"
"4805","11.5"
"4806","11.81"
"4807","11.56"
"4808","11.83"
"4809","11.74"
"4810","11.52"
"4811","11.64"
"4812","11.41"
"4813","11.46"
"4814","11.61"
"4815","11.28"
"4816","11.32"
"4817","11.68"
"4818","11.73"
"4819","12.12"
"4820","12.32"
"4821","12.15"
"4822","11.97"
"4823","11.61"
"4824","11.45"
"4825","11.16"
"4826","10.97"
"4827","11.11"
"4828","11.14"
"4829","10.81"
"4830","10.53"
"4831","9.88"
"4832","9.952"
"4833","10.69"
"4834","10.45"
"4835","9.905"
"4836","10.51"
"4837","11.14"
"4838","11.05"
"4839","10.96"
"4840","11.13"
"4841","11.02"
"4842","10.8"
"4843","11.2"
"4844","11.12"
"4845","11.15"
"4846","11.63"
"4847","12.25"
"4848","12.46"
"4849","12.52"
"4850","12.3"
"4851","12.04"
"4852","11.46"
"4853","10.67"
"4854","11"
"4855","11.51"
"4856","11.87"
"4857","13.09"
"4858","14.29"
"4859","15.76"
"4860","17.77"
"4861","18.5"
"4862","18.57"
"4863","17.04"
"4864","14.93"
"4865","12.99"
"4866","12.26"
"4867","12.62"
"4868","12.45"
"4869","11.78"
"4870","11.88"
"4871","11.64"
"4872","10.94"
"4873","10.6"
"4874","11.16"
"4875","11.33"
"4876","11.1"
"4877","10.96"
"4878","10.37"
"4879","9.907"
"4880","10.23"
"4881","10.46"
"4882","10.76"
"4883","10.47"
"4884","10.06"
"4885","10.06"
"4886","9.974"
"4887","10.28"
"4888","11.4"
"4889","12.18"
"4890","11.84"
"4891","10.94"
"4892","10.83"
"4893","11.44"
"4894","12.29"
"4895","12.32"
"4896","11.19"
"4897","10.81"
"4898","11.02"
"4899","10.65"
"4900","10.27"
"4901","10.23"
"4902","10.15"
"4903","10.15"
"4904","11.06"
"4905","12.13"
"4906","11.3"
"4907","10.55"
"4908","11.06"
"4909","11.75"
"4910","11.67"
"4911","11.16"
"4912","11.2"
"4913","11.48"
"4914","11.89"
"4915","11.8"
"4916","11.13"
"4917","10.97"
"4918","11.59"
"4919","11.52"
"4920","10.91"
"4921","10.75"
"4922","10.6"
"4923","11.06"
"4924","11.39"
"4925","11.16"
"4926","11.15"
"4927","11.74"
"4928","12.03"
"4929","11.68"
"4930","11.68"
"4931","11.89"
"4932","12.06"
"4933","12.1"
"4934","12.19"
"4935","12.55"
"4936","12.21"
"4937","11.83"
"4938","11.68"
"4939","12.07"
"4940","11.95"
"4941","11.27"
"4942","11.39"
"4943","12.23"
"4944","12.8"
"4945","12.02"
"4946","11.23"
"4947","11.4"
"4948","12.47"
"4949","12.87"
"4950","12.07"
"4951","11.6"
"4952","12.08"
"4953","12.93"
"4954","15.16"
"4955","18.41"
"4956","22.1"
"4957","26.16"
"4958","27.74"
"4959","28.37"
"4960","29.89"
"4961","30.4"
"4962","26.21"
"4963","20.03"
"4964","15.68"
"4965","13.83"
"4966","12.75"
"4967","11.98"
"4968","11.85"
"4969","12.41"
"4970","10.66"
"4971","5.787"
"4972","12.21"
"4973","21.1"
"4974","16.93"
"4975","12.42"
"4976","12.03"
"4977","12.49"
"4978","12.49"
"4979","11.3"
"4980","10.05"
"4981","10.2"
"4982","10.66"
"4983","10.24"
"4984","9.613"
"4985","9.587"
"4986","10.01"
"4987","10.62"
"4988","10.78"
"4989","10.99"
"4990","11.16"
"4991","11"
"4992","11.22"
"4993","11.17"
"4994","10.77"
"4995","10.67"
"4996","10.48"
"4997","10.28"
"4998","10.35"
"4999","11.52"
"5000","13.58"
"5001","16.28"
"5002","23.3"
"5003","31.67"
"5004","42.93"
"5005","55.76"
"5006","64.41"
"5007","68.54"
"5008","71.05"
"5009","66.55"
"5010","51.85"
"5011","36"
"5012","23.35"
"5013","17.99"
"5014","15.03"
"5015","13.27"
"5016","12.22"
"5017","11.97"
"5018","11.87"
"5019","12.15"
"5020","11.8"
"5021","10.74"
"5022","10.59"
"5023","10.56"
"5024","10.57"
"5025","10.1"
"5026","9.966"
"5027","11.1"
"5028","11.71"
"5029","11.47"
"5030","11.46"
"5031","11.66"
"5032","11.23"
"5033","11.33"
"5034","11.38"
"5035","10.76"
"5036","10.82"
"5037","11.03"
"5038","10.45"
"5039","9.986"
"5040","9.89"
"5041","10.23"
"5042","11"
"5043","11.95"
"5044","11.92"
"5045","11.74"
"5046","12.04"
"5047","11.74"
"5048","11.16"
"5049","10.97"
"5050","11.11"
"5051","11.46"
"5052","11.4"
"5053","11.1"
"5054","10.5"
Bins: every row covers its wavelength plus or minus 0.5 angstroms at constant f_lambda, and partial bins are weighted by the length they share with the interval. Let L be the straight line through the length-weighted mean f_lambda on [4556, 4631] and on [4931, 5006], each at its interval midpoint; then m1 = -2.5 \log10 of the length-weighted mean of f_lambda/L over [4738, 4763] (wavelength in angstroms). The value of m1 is 0.160 mag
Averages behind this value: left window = 10.8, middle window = 11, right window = 15.3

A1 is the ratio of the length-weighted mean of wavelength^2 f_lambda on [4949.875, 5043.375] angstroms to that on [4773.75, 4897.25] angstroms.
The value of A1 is 1.61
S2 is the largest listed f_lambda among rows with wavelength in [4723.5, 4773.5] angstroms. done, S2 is 12.1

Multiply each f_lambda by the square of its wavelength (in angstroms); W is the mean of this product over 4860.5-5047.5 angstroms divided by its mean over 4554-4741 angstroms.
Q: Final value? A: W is 1.5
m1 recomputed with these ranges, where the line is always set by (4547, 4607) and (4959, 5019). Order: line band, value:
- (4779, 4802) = 0.37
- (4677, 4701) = 0.20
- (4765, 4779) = 0.33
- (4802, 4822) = 0.35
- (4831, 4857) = 0.43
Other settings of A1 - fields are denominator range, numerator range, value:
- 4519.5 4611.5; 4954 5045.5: 1.97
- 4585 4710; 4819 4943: 1.19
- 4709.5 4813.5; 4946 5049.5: 1.68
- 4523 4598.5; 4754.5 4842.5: 1.15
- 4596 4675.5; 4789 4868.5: 1.20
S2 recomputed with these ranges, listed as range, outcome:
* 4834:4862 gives 18.57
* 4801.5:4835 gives 12.32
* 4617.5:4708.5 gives 13.66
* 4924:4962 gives 30.4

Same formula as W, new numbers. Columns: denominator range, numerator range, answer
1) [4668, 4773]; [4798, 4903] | 1.12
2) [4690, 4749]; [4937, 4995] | 1.42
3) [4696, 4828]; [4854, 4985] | 1.24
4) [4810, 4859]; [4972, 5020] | 1.91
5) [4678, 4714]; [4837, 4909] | 1.17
